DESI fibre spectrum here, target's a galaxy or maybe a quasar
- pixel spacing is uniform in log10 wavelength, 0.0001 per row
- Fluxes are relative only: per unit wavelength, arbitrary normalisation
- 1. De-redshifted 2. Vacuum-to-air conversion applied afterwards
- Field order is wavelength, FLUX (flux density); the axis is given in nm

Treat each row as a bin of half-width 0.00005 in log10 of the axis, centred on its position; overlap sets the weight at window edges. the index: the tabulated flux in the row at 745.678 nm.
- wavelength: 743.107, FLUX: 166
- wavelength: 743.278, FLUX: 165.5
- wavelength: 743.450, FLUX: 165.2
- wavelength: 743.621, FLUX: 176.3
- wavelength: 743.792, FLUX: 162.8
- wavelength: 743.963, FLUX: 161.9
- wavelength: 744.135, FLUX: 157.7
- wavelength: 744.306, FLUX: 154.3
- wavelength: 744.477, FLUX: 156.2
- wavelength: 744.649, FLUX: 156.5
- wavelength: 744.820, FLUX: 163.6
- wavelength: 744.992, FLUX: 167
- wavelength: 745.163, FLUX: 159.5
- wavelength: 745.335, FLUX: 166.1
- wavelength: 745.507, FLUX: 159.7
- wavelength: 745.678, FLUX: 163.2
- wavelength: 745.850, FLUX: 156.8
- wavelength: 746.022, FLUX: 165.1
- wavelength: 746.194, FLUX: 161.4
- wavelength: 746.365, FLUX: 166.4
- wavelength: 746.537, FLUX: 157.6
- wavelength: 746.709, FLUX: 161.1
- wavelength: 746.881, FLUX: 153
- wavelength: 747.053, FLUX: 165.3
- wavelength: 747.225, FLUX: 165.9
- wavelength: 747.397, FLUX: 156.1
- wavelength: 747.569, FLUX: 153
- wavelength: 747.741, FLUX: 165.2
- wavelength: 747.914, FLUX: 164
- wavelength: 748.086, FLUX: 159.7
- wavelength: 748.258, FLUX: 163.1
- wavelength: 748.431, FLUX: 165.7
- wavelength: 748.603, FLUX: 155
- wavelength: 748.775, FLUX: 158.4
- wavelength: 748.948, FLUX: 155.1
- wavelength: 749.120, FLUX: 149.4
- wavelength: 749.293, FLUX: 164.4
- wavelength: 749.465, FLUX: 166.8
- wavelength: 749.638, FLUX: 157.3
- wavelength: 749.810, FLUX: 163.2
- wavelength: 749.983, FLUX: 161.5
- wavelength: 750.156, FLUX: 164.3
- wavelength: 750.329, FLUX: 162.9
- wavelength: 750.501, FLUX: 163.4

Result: 163.2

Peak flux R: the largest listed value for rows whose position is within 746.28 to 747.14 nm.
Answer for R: 166.4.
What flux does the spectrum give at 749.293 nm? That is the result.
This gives 164.4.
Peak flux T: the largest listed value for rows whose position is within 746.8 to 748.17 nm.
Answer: 165.9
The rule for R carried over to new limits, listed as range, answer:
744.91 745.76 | 167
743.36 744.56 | 176.3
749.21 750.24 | 166.8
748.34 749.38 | 165.7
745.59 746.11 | 165.1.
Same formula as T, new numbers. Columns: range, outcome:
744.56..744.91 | 163.6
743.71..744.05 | 162.8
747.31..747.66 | 156.1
